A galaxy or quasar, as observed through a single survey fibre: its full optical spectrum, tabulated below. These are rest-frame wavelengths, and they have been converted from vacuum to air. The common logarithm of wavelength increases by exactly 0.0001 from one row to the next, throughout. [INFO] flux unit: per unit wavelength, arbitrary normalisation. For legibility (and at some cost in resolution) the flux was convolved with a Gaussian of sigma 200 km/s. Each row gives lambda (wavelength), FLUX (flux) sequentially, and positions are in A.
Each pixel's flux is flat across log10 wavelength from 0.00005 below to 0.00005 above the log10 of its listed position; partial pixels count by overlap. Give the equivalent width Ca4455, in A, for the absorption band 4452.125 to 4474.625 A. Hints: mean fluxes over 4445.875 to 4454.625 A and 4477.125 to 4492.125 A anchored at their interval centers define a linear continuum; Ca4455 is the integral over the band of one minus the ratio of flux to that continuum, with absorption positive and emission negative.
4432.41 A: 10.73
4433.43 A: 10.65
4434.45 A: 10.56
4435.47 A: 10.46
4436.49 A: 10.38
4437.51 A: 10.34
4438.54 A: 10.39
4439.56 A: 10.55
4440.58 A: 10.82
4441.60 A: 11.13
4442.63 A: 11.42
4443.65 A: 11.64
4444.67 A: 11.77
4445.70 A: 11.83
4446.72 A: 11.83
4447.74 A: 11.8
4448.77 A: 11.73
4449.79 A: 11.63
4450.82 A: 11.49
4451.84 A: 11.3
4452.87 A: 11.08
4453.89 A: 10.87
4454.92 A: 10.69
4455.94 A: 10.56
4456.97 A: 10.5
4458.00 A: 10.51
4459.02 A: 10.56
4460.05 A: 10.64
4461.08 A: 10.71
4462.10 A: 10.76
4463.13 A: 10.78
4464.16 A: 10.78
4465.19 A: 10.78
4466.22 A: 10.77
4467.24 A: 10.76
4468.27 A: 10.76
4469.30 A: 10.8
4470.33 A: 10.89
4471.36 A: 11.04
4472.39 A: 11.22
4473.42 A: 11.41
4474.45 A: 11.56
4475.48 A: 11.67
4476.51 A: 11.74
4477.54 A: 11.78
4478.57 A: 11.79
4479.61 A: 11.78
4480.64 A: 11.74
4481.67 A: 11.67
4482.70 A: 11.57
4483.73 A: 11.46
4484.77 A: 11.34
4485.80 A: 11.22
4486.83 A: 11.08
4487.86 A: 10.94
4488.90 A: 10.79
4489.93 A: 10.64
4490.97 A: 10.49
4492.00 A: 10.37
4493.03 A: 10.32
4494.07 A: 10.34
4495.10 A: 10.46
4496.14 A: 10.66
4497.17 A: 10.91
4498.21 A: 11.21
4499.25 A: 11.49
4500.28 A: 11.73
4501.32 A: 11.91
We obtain 1.1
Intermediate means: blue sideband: 11.5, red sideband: 11.3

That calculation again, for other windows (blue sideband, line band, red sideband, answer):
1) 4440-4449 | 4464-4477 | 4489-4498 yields -0.1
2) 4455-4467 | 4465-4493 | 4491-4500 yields -1.2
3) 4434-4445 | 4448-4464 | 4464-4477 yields 0.1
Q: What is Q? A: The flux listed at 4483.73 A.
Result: 11.46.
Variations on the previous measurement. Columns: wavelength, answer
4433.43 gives 10.65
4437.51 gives 10.34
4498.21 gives 11.21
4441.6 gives 11.13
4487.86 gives 10.94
